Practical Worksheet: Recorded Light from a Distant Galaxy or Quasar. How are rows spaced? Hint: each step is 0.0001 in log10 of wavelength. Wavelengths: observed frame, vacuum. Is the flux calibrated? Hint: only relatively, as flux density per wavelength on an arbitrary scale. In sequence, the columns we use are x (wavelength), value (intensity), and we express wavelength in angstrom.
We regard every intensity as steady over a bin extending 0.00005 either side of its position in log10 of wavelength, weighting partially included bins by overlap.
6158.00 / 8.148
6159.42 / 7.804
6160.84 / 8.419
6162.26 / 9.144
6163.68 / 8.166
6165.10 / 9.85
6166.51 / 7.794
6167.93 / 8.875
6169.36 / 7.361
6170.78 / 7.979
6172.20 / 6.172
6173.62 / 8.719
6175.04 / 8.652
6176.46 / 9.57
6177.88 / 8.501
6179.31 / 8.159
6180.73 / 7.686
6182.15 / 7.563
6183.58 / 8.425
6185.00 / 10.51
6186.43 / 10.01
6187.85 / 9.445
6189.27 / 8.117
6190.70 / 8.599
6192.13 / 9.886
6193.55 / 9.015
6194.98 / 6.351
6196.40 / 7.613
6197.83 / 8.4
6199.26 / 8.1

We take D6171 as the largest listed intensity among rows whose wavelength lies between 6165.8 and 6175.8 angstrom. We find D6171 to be 8.875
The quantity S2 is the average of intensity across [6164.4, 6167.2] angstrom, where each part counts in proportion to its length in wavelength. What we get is 8.86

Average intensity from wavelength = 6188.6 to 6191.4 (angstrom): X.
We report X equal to 8.35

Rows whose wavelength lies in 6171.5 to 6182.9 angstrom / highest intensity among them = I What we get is 9.57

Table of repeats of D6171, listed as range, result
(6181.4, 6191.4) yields 10.51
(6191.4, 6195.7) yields 9.886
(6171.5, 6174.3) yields 8.719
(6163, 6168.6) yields 9.85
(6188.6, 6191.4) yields 8.599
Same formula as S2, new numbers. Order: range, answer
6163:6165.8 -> 9.01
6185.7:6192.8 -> 9.2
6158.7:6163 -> 8.44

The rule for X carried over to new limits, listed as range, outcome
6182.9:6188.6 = 9.61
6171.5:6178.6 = 8.33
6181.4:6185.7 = 8.82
